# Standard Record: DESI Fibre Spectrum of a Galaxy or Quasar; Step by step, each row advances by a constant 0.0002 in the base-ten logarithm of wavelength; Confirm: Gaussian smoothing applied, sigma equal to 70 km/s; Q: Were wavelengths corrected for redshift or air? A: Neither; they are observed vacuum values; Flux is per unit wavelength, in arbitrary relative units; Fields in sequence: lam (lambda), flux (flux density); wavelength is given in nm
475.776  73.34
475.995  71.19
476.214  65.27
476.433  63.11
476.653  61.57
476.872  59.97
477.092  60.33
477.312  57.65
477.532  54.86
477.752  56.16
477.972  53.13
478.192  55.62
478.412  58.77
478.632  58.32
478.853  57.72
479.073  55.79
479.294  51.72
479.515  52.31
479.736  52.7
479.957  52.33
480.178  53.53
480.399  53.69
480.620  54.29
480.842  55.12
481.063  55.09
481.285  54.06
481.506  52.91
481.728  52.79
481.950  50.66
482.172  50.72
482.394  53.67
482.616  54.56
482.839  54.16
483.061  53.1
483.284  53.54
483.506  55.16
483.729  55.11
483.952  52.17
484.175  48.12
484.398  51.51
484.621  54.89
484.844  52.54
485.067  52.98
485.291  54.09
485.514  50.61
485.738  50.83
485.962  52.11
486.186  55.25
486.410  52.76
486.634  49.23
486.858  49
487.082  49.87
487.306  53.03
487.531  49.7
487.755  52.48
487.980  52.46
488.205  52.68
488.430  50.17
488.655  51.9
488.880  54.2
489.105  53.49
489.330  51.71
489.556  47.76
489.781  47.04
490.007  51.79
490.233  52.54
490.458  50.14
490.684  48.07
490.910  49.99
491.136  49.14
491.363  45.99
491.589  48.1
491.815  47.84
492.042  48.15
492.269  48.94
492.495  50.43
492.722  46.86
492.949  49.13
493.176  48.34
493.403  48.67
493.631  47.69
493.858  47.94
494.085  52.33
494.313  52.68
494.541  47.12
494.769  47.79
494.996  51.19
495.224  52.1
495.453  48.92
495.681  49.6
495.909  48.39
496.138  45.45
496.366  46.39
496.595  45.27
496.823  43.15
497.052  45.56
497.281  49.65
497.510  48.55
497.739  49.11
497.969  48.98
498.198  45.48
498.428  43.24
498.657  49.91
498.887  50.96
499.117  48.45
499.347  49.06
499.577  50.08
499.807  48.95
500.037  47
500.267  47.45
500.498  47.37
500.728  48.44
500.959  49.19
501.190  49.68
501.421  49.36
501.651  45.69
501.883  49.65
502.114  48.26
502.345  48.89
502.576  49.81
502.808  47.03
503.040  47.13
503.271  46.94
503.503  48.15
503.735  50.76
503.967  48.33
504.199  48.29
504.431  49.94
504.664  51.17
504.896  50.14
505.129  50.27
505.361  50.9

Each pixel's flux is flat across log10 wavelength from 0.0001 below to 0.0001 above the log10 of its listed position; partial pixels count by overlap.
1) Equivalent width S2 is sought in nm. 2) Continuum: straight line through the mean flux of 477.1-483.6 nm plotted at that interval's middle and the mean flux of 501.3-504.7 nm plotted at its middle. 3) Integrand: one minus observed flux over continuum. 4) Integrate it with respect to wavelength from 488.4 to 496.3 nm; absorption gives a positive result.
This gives 0.29 nm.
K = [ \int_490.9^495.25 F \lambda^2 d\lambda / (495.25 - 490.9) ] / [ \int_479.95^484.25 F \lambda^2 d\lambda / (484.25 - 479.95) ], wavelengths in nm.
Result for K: 0.96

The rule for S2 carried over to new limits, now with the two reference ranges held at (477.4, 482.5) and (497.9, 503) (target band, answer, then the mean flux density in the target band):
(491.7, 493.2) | 0.06 nm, 48.5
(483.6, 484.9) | 0.01 nm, 52.4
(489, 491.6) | 0.08 nm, 49.7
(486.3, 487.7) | 0.04 nm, 50.7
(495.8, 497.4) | 0.10 nm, 46.3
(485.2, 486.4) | 0.00 nm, 52.6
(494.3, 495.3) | 0.00 nm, 49.9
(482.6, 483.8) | -0.02 nm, 54.2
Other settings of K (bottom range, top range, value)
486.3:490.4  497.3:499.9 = 0.99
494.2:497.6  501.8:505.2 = 1.05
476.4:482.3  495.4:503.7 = 0.94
